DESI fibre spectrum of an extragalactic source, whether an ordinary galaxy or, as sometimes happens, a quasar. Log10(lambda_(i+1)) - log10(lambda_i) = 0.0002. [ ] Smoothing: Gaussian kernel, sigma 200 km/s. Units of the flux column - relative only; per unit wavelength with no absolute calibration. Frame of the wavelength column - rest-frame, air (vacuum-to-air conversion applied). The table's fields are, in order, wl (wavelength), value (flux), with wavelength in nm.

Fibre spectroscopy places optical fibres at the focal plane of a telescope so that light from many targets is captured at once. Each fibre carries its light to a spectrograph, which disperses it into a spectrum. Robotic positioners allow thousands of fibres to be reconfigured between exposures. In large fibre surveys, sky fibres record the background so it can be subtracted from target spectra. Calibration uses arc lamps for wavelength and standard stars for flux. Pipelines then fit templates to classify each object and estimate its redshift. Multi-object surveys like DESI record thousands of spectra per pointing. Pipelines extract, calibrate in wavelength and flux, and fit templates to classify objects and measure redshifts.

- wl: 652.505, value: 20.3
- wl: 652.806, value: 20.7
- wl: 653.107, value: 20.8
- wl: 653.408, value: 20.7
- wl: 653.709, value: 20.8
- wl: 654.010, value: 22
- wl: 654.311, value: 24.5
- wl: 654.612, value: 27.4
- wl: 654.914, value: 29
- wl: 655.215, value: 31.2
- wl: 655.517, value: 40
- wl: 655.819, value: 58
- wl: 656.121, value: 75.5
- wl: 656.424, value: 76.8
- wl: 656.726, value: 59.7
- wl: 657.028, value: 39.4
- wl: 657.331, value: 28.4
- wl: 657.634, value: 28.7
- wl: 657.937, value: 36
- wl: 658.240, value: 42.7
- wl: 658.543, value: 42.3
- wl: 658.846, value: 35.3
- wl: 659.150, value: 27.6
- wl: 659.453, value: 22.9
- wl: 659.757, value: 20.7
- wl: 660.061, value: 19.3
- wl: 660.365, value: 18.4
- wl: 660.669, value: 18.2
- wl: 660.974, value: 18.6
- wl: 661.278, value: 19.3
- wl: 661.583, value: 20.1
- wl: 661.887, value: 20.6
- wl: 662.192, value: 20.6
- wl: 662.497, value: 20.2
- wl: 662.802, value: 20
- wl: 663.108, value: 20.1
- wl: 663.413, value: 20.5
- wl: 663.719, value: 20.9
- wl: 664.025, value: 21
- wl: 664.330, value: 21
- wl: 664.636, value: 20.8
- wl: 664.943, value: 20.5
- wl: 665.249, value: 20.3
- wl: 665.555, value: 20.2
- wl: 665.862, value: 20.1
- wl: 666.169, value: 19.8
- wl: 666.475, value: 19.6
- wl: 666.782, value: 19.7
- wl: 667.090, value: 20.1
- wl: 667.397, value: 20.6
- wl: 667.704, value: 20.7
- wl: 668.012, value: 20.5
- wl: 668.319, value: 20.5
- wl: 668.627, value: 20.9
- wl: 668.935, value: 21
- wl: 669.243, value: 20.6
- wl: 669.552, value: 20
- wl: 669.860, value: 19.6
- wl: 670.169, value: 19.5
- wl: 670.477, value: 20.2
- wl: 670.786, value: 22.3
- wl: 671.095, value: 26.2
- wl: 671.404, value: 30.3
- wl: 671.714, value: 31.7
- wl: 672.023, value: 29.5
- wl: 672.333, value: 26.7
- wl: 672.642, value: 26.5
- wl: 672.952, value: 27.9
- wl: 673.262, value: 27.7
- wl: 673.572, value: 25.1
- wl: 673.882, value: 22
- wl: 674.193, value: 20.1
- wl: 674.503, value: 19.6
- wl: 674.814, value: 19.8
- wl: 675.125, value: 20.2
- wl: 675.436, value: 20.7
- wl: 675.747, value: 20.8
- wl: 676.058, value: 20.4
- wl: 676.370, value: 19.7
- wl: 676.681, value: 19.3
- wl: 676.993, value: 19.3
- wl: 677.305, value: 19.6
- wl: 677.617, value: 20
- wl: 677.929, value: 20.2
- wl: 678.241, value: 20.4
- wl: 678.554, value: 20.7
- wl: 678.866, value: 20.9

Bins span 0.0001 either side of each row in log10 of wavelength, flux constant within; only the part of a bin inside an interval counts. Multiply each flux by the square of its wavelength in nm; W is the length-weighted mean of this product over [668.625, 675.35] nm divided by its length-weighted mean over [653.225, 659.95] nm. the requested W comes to 0.7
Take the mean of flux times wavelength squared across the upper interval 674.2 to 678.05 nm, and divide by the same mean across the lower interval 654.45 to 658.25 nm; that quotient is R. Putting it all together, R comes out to 0.48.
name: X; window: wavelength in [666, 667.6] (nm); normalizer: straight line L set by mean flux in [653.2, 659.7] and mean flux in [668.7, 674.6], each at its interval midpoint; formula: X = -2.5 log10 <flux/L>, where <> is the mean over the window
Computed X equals 0.37 mag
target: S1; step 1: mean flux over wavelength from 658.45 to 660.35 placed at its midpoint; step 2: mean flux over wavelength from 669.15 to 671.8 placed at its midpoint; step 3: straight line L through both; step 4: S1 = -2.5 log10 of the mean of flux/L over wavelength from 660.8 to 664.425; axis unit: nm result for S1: 0.26 mag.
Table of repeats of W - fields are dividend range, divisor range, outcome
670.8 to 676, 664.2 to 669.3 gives 1.23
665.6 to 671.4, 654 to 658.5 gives 0.52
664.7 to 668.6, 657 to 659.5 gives 0.61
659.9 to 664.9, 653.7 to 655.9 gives 0.65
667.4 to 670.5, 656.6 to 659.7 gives 0.59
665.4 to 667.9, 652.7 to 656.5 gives 0.59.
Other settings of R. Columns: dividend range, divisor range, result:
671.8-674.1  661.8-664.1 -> 1.33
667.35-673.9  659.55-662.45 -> 1.25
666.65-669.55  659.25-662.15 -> 1.05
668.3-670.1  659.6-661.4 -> 1.10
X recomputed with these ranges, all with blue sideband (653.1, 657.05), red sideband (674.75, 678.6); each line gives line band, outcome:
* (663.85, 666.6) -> 0.44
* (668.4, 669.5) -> 0.29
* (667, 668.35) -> 0.35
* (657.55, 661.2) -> 0.30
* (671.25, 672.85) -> -0.19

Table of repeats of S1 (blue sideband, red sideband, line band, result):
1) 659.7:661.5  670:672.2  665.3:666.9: 0.132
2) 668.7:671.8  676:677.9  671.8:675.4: -0.132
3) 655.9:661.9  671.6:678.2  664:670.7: 0.345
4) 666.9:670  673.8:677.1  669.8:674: -0.250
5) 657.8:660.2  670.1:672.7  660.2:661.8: 0.500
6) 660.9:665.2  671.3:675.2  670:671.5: 0.028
